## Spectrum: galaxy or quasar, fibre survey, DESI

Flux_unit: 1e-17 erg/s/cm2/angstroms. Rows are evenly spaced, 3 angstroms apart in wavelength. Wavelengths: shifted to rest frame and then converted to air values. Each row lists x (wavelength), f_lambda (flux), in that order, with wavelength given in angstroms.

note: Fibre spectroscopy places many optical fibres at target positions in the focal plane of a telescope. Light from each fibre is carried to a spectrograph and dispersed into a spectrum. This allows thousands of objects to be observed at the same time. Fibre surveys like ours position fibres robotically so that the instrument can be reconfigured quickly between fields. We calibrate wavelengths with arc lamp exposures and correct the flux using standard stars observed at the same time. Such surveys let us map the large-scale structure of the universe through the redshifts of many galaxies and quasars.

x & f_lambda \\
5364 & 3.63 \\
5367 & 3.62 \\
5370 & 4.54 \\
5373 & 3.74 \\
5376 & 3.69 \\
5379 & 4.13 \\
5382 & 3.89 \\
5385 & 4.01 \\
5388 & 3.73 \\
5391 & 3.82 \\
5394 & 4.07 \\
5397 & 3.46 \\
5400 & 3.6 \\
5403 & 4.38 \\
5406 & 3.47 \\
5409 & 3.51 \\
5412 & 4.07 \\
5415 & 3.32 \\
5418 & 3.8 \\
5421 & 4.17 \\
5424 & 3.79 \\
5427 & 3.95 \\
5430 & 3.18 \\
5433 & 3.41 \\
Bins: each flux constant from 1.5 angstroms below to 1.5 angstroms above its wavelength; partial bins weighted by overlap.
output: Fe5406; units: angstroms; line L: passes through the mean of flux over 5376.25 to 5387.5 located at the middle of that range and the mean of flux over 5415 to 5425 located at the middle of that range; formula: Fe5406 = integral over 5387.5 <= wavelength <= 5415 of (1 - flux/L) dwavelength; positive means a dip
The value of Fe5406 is 0.9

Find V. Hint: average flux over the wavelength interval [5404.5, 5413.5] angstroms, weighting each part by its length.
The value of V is 3.68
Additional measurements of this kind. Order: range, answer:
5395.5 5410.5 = 3.68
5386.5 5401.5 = 3.74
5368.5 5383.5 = 4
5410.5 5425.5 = 3.83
